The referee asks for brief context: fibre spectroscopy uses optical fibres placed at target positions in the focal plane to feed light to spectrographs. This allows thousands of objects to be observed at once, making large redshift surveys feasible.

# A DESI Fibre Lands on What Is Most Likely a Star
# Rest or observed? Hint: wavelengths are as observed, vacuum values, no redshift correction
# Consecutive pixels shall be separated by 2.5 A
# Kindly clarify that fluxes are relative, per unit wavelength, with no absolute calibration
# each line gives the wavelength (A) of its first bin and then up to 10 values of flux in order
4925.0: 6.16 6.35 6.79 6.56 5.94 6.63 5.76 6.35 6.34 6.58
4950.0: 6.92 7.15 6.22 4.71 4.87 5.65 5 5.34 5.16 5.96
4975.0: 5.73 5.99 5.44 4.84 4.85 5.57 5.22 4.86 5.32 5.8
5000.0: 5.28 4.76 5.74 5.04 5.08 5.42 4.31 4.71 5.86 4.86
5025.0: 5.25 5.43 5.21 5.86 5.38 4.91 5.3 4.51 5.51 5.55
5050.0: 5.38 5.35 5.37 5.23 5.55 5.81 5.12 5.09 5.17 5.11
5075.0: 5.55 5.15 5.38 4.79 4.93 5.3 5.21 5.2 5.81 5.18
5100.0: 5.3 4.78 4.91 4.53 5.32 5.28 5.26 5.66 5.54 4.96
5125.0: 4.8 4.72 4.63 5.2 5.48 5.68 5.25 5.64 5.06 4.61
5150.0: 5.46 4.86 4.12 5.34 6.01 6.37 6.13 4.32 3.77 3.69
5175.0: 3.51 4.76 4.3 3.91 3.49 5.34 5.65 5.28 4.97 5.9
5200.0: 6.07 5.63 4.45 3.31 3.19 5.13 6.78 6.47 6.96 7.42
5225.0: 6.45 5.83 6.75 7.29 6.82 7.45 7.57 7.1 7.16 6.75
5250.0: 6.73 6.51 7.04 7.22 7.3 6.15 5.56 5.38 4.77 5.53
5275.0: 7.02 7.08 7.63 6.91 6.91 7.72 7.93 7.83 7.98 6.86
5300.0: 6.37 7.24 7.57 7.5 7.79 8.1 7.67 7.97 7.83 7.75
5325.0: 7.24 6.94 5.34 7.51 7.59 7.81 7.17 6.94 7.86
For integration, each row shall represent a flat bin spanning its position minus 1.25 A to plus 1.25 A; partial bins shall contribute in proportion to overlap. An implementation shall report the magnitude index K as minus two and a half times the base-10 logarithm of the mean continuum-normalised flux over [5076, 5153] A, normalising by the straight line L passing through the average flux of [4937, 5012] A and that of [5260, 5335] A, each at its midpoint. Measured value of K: 0.20 mag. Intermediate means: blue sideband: 5.59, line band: 5.16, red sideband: 7.05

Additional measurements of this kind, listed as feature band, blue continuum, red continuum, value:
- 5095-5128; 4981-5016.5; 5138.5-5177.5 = -0.028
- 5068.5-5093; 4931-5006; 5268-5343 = 0.194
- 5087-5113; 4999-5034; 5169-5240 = 0.029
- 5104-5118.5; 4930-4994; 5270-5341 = 0.238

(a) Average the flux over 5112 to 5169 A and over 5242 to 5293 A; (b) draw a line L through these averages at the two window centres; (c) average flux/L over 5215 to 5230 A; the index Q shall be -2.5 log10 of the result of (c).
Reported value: -0.07 mag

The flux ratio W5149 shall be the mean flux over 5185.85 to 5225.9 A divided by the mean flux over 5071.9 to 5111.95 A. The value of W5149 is 1.07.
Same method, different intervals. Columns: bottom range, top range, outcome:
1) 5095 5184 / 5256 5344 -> 1.42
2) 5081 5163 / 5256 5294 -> 1.30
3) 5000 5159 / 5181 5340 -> 1.26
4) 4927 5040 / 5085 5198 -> 0.90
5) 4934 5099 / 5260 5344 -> 1.31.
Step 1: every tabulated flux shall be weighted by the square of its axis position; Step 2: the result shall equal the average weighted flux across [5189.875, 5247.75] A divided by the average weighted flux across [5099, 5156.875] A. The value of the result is 1.2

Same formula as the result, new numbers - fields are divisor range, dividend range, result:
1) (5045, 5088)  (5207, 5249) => 1.30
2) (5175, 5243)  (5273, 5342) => 1.35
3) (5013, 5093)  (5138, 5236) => 1.07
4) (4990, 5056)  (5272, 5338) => 1.56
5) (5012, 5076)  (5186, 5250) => 1.24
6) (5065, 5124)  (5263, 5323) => 1.48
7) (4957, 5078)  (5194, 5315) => 1.37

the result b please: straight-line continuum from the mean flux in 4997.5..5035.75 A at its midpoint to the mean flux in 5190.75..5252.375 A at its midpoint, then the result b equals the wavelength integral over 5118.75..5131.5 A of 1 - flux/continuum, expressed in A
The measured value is 1.7 A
